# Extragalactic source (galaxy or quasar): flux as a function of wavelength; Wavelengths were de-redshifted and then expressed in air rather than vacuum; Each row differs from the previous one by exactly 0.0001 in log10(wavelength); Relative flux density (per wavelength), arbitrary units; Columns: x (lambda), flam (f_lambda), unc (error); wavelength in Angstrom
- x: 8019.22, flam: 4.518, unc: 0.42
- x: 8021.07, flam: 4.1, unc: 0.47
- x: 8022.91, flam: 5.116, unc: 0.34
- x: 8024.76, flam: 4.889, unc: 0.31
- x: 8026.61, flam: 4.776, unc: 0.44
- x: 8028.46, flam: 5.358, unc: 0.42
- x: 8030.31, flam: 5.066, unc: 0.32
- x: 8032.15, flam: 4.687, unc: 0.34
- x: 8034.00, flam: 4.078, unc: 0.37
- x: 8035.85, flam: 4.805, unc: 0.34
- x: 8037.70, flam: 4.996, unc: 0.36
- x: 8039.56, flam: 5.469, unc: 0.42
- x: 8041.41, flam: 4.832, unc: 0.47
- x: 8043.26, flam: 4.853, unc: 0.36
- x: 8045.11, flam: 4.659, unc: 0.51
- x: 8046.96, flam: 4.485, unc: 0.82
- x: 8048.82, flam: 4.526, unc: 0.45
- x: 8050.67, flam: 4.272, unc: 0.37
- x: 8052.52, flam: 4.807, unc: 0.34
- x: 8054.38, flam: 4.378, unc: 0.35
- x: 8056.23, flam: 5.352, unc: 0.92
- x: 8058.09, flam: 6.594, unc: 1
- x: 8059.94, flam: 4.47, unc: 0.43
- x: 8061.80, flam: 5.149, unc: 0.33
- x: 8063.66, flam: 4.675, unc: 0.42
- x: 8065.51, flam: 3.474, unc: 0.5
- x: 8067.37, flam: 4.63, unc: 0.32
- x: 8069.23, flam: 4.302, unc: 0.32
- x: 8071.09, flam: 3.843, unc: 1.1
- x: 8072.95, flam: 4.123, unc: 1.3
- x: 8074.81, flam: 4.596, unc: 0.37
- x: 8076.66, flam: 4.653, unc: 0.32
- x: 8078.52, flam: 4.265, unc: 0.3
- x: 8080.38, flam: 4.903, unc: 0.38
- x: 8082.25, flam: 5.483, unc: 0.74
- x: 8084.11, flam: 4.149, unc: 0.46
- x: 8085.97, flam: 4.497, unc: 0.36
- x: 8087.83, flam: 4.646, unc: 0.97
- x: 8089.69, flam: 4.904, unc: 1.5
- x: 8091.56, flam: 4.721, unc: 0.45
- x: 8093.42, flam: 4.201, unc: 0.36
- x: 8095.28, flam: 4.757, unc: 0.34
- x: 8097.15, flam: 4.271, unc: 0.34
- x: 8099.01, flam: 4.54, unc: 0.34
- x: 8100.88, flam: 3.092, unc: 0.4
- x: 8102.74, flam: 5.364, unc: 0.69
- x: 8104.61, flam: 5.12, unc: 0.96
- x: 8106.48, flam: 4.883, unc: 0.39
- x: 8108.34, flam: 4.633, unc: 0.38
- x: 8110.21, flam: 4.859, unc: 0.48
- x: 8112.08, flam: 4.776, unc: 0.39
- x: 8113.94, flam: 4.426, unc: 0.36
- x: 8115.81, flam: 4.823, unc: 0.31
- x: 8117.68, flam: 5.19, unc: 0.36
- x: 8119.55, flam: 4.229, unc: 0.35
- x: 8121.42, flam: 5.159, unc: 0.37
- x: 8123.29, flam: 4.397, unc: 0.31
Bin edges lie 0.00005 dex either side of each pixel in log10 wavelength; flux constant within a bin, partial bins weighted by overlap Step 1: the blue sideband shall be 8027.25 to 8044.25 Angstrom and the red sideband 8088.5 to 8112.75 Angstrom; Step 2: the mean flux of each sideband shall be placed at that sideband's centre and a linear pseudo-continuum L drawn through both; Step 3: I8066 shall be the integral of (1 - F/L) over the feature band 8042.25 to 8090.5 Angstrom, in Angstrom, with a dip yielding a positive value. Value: 1.3 Angstrom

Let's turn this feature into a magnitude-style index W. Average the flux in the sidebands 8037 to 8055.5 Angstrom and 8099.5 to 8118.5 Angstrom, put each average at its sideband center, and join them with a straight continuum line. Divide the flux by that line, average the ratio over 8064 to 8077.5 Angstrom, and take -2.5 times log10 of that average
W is 0.114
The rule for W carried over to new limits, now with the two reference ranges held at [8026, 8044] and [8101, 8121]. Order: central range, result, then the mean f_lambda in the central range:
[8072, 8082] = 0.058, 4.57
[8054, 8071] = 0.023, 4.75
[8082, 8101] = 0.070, 4.5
